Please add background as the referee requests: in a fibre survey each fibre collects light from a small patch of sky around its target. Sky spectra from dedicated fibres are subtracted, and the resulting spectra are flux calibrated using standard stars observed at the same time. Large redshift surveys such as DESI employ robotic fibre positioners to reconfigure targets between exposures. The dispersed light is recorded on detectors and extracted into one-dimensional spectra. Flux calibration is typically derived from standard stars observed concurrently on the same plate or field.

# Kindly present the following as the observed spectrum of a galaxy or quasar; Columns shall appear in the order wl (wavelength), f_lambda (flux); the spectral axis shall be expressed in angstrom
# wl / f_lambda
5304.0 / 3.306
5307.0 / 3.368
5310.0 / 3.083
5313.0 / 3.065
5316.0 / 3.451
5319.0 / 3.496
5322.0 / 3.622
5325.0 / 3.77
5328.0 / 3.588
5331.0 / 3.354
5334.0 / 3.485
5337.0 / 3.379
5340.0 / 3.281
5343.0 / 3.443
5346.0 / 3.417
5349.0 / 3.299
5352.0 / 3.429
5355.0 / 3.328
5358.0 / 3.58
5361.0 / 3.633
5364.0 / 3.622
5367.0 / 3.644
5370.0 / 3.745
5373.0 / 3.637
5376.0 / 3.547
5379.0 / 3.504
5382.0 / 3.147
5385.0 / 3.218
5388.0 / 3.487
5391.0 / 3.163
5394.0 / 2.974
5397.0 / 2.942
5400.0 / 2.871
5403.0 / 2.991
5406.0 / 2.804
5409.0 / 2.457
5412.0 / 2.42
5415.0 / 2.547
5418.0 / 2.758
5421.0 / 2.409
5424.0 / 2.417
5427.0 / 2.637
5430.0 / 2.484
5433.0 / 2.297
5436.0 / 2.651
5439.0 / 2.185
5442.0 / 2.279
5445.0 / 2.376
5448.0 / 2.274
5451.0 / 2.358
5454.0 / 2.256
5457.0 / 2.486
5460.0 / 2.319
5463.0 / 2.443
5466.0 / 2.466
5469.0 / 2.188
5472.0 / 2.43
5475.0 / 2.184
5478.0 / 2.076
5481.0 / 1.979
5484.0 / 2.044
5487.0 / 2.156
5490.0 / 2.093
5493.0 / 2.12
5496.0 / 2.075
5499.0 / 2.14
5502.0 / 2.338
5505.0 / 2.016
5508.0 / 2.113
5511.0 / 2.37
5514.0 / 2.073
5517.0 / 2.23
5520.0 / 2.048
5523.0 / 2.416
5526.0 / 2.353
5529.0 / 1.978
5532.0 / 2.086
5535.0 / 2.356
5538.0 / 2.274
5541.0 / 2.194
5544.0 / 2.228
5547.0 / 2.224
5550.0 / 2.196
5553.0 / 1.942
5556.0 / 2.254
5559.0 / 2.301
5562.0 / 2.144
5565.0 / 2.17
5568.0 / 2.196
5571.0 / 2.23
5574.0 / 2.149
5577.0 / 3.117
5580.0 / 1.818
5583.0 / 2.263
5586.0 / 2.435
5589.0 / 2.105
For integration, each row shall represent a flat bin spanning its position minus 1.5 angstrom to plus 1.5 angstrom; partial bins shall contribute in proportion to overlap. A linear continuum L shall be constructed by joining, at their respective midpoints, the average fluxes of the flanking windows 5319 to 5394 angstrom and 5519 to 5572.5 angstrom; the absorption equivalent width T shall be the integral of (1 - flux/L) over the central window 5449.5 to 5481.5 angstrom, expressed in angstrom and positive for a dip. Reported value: 5.1 angstrom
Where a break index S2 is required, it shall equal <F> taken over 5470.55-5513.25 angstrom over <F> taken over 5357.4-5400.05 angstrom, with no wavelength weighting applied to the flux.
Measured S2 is 0.63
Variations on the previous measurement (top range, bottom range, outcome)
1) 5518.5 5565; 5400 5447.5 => 0.87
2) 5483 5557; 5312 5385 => 0.63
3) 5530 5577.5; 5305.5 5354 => 0.66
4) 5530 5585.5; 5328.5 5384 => 0.64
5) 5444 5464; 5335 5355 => 0.70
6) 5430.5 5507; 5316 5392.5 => 0.65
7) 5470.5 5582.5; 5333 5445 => 0.72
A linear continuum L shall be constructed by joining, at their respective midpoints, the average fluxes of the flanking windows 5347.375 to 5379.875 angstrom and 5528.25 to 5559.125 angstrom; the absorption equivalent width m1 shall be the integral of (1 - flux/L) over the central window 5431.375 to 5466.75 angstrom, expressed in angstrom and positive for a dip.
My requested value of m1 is 6.5 angstrom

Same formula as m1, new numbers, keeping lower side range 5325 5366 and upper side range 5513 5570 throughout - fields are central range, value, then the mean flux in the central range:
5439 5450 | 2.1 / 2.29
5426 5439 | 1.9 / 2.47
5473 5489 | 3.0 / 2.1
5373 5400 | -0.4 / 3.25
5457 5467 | 1.1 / 2.42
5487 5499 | 1.9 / 2.11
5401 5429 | 3.8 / 2.61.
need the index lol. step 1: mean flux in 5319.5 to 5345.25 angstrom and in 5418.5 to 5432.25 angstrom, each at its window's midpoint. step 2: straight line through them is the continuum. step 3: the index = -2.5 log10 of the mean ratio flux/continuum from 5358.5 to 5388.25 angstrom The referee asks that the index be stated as -0.16 mag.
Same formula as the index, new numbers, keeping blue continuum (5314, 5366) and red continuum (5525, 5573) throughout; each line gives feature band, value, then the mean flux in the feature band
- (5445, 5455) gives 0.21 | 2.31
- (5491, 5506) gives 0.17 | 2.14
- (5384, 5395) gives -0.02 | 3.22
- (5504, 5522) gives 0.12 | 2.15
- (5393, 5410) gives 0.09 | 2.85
